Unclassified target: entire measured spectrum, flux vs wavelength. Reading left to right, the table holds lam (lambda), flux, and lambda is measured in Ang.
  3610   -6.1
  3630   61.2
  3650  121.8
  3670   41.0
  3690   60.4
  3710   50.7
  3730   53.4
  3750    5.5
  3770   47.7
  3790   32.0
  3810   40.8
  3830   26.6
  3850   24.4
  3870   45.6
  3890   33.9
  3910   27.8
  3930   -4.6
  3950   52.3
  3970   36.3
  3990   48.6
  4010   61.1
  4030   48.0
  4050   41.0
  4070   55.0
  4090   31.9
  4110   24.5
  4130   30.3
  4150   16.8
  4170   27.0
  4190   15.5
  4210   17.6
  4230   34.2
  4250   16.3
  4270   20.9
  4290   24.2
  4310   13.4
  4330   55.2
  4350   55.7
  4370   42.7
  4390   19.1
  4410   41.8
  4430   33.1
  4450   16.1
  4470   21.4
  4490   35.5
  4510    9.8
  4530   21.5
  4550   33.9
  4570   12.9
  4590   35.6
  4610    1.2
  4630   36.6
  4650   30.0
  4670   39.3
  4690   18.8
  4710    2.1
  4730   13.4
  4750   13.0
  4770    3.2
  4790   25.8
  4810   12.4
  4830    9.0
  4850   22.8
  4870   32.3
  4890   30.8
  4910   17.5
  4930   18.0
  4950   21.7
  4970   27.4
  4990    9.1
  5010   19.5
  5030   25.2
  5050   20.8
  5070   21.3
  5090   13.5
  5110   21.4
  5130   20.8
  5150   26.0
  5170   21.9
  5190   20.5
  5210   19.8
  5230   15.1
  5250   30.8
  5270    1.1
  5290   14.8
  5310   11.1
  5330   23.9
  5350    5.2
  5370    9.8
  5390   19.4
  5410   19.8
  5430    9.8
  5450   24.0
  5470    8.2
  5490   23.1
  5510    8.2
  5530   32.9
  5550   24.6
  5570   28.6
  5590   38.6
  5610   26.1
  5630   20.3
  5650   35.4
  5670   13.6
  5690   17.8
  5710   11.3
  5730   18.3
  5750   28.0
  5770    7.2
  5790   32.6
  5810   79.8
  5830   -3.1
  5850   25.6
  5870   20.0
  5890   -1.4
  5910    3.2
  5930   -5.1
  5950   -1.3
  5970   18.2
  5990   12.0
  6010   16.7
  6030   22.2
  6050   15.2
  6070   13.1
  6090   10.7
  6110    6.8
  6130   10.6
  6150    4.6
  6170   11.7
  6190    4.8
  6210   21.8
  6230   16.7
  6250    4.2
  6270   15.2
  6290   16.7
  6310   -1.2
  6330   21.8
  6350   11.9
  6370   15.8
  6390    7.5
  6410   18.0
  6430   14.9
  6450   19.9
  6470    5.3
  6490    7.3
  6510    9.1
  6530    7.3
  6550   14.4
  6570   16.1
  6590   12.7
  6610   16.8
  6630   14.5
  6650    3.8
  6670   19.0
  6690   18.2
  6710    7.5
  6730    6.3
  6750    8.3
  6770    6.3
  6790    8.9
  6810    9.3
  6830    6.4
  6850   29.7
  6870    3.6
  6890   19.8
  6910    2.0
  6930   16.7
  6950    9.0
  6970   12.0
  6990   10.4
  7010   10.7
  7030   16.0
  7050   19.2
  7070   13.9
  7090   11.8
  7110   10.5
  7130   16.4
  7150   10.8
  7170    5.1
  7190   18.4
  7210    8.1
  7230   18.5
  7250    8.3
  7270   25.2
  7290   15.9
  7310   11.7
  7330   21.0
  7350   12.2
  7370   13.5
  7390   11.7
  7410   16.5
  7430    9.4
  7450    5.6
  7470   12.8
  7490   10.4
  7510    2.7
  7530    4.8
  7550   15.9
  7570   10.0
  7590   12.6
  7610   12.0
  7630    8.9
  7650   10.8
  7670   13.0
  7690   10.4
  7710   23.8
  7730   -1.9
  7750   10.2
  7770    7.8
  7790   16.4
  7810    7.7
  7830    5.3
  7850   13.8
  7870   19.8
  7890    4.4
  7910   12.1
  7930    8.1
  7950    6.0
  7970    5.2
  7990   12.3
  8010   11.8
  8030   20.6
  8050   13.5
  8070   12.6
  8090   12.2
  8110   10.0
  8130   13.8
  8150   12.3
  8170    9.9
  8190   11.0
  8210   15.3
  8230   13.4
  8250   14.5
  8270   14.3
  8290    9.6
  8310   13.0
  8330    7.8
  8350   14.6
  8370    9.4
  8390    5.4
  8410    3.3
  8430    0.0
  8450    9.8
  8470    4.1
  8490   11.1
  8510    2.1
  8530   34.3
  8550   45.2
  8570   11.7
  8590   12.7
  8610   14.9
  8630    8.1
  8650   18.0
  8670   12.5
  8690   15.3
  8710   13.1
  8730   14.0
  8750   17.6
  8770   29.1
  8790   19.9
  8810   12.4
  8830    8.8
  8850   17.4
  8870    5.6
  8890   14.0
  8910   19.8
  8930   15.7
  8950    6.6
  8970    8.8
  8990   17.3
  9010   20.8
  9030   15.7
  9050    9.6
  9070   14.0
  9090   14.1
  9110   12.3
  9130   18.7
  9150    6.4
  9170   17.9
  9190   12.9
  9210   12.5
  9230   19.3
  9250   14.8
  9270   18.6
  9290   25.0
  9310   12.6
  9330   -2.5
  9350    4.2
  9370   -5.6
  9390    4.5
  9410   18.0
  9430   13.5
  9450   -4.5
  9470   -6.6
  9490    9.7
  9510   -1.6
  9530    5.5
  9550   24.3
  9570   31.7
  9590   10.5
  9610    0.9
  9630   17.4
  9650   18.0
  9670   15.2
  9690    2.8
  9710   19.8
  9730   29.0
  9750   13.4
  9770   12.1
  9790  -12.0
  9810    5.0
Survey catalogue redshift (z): 1.291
